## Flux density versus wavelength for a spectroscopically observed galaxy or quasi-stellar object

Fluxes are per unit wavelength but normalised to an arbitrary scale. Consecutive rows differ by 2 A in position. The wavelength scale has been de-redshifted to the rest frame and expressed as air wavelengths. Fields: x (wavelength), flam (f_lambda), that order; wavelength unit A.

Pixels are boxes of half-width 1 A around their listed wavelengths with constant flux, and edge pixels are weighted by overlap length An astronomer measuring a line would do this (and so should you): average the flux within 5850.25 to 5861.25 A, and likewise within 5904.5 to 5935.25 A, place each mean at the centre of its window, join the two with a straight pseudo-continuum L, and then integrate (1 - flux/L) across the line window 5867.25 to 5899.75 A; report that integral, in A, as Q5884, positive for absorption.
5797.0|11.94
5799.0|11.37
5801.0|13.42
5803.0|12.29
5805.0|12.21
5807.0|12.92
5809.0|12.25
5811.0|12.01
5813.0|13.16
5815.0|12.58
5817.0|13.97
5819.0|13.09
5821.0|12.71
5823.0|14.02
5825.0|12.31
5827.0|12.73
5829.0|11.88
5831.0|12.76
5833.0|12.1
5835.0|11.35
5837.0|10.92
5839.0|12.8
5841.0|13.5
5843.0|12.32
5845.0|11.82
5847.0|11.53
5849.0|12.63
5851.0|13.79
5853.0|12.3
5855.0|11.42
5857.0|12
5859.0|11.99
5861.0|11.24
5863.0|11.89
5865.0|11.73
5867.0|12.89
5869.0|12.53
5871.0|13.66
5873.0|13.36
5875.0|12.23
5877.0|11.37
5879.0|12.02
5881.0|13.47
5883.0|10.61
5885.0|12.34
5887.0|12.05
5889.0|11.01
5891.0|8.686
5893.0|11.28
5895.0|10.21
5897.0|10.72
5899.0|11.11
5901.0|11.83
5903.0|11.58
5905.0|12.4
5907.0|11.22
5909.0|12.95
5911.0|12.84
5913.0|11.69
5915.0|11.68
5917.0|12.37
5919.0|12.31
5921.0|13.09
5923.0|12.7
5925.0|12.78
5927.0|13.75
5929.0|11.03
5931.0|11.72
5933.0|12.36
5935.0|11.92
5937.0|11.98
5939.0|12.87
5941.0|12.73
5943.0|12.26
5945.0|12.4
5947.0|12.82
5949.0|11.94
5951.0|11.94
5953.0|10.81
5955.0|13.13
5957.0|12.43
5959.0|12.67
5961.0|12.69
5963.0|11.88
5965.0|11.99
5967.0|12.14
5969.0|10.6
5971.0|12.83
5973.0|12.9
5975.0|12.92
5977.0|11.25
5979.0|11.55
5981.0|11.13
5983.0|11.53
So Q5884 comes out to 1.4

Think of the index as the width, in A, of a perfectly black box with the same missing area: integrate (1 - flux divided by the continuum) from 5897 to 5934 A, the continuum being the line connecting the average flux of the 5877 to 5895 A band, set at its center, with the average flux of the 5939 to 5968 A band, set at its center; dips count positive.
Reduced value -1.2 A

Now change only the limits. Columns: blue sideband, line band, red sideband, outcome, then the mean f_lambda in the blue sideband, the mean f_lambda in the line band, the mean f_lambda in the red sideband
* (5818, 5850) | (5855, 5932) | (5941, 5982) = 2.05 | 12.4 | 11.9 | 12.1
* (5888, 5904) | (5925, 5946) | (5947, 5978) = -1.29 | 10.8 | 12.3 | 12.2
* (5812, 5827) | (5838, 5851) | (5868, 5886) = 0.26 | 13.1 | 12.5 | 12.4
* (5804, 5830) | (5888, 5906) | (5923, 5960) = 2.15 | 12.8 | 11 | 12.3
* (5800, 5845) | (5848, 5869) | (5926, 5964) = 0.49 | 12.6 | 12.2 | 12.3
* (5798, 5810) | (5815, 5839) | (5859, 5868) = -0.61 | 12.4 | 12.5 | 11.9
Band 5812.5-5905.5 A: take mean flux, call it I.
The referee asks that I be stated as 12.1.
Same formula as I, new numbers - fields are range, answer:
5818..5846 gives 12.5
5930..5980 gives 12.2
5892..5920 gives 11.7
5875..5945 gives 11.9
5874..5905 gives 11.4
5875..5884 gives 11.9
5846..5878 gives 12.3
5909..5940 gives 12.4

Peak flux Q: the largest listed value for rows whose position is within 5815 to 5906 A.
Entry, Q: 14.02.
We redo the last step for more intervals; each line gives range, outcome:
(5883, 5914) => 12.95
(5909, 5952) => 13.75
